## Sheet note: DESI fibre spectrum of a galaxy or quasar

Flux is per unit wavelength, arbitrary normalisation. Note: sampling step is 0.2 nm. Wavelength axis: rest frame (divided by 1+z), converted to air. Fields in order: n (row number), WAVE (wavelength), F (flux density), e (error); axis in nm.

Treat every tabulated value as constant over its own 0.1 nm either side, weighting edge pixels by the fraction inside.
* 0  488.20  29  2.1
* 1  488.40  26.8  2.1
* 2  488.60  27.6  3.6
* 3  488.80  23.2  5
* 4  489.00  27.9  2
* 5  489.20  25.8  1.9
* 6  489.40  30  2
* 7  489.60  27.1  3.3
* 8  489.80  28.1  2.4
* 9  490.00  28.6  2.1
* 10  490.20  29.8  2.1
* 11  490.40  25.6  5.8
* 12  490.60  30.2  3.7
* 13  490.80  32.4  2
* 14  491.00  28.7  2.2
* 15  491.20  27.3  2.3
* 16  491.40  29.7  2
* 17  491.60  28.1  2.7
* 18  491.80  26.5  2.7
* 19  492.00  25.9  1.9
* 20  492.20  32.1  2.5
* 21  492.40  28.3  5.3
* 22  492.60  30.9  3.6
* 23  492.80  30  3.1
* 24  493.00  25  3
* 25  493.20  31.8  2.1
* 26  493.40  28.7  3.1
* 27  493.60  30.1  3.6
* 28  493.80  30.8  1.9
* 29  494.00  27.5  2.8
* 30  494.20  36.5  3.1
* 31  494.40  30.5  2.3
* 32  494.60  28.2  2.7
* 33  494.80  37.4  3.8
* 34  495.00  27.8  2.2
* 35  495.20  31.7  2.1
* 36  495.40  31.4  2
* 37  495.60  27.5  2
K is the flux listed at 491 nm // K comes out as 28.7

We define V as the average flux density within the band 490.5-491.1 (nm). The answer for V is 30.4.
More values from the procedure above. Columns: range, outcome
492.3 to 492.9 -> 29.7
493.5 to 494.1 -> 29.5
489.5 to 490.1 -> 27.9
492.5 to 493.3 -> 29.4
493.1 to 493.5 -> 30.2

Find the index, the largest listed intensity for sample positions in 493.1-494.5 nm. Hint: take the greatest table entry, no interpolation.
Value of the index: 36.5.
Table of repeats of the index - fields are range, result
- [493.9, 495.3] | 37.4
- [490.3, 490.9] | 32.4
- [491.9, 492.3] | 32.1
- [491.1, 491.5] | 29.7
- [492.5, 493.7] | 31.8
